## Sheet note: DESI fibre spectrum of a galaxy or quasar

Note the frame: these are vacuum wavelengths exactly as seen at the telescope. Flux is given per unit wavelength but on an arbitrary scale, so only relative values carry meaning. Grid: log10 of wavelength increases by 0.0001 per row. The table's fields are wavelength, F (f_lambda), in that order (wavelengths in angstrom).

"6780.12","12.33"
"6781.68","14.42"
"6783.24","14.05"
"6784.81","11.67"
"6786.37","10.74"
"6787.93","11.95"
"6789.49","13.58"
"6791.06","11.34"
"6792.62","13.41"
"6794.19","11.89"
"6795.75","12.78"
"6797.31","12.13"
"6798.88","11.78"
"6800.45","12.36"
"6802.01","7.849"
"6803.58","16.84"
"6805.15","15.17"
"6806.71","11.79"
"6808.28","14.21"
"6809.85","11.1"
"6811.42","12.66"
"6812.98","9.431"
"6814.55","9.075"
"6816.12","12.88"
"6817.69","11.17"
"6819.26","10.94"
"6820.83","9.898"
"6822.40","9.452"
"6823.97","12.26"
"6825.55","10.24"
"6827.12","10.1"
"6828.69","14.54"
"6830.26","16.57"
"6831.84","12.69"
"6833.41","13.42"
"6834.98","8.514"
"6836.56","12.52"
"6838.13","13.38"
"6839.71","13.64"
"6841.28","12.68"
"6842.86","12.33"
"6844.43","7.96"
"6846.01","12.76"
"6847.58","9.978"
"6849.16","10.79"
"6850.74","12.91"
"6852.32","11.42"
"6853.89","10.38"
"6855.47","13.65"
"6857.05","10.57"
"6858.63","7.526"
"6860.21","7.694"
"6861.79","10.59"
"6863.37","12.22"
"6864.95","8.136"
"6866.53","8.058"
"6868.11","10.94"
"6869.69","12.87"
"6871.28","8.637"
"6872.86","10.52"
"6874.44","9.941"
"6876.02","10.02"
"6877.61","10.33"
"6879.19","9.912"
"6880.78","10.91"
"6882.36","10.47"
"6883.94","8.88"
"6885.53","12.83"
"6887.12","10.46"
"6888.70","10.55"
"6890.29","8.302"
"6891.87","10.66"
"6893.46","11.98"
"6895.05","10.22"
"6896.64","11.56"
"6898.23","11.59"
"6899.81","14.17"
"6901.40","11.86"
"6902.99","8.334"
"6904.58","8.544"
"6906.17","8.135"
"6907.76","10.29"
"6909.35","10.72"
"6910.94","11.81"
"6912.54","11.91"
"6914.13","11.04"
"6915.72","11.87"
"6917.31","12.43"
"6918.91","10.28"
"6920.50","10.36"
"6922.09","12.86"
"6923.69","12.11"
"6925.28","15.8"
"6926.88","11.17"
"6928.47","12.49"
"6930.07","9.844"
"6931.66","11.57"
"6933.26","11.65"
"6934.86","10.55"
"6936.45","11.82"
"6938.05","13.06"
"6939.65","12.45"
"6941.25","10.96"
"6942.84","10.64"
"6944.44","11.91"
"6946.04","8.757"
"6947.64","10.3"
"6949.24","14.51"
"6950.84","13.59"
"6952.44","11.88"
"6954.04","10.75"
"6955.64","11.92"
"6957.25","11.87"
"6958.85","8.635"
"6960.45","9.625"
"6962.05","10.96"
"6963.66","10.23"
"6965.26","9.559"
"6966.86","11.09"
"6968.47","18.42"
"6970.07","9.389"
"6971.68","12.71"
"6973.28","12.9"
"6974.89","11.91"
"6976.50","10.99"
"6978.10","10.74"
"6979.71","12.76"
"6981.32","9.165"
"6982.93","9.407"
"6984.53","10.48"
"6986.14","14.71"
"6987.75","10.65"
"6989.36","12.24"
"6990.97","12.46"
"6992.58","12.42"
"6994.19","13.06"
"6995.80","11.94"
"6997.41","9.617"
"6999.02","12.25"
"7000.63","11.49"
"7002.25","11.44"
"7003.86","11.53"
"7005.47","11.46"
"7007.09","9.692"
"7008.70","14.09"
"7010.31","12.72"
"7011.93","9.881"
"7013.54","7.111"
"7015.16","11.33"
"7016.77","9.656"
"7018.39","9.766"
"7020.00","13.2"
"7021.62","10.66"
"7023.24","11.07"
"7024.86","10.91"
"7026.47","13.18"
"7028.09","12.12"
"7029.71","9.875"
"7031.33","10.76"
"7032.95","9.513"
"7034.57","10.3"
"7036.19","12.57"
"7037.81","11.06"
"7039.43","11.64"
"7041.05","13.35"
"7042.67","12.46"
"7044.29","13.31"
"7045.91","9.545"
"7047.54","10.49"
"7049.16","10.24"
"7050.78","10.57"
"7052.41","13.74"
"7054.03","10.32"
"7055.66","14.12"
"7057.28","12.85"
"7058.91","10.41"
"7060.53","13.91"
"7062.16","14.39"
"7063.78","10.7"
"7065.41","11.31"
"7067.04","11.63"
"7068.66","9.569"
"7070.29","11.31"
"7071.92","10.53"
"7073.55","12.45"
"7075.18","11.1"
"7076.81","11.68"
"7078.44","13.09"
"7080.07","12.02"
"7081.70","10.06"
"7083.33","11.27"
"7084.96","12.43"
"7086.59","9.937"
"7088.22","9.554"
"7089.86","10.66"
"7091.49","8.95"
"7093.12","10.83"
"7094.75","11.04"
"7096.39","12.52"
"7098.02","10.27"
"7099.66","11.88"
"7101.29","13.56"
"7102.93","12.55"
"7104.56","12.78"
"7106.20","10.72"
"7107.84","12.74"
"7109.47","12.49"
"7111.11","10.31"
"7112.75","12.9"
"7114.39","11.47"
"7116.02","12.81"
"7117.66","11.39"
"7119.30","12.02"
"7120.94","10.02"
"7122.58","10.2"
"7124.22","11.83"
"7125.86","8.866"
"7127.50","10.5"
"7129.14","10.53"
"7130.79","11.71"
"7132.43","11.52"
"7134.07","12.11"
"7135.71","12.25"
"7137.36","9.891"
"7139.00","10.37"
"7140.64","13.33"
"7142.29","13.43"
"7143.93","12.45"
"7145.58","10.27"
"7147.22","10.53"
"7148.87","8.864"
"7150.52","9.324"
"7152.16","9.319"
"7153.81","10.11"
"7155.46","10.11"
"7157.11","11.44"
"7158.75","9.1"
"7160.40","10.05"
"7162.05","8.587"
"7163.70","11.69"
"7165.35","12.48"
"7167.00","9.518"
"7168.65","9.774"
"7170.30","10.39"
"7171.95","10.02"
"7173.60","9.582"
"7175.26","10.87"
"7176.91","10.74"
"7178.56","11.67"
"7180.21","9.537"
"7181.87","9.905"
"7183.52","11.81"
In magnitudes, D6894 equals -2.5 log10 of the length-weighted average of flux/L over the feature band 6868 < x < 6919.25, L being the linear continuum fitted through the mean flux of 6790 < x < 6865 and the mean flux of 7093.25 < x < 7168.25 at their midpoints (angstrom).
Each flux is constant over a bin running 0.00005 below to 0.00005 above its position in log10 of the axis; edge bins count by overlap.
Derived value 0.08 mag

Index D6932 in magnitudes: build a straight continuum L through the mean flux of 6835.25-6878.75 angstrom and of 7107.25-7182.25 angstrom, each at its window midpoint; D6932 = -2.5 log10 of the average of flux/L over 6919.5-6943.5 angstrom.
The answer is -0.10 mag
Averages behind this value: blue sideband 10.8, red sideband 10.8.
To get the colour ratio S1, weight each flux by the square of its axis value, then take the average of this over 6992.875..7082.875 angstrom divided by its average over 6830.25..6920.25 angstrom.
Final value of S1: 1.10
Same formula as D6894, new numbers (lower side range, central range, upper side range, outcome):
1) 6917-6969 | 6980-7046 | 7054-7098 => 0.01 mag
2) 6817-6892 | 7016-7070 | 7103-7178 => -0.05 mag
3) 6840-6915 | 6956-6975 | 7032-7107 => -0.04 mag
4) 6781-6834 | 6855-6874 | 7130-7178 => 0.19 mag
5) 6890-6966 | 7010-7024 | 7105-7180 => 0.06 mag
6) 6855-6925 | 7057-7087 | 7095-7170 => -0.06 mag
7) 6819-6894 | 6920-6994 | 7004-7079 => -0.04 mag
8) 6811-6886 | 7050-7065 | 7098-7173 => -0.12 mag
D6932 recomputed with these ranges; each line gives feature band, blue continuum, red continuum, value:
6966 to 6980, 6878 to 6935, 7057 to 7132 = -0.10 mag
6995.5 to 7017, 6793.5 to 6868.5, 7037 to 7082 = 0.06 mag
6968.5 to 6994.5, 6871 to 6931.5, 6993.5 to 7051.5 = -0.06 mag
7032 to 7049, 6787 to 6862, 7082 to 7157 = -0.01 mag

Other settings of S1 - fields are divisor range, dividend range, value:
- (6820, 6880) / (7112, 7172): 1.07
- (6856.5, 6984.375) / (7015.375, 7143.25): 1.09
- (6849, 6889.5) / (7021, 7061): 1.16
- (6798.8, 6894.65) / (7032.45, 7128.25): 1.10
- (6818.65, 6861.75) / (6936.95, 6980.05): 1.05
